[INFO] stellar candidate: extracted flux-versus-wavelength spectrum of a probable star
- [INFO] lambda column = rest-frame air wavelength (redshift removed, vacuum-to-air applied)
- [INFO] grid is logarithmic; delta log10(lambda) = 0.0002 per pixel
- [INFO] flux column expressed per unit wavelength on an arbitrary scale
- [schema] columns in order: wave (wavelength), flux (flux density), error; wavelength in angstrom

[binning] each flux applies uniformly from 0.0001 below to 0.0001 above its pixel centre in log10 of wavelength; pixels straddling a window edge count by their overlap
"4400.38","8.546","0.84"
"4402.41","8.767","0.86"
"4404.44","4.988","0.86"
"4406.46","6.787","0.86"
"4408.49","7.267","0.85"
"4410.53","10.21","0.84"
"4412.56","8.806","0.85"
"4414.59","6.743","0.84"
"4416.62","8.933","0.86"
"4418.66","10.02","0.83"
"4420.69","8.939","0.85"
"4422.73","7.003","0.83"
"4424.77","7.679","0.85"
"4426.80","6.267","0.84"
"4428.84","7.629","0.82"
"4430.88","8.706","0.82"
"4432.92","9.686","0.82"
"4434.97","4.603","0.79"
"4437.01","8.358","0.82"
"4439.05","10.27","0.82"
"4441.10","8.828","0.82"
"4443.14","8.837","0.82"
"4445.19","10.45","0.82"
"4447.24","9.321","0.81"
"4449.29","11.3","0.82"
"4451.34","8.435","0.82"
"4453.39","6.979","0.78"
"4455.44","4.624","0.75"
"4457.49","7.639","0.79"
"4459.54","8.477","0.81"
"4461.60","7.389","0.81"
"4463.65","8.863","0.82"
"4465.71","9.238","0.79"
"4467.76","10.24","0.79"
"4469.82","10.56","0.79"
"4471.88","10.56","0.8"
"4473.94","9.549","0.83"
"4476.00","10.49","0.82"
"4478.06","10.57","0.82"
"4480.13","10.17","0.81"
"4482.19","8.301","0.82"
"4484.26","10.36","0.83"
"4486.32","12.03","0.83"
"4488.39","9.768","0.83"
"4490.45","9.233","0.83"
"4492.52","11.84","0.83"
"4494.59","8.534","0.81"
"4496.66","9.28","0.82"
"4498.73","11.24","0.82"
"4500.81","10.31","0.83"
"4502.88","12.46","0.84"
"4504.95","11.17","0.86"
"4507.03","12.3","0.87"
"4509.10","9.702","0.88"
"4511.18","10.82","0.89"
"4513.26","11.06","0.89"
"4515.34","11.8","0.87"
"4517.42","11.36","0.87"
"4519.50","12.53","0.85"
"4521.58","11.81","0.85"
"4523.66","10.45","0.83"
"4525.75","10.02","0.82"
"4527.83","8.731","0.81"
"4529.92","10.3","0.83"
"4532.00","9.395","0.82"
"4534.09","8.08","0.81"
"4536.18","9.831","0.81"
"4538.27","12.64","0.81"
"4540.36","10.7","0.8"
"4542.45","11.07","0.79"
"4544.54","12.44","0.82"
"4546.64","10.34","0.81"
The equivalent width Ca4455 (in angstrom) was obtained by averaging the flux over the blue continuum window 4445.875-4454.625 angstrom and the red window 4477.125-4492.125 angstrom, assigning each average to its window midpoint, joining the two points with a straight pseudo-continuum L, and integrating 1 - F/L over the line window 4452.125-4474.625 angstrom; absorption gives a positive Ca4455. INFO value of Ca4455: 2.1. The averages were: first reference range 8.96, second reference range 10.1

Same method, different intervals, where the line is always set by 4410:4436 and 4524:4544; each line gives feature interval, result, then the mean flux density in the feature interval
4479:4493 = -1.41 angstrom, 10.2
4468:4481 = -1.85 angstrom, 10.3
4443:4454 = -1.03 angstrom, 9.33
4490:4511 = -2.48 angstrom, 10.7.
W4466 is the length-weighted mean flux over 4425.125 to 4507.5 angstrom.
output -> 9.34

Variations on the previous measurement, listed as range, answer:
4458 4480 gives 9.57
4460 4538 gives 10.3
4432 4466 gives 8.41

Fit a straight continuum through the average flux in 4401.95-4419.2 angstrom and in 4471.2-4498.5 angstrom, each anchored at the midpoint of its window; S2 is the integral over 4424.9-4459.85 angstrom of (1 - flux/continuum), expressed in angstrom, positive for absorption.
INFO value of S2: 2.5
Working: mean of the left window 7.98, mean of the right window 10.1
